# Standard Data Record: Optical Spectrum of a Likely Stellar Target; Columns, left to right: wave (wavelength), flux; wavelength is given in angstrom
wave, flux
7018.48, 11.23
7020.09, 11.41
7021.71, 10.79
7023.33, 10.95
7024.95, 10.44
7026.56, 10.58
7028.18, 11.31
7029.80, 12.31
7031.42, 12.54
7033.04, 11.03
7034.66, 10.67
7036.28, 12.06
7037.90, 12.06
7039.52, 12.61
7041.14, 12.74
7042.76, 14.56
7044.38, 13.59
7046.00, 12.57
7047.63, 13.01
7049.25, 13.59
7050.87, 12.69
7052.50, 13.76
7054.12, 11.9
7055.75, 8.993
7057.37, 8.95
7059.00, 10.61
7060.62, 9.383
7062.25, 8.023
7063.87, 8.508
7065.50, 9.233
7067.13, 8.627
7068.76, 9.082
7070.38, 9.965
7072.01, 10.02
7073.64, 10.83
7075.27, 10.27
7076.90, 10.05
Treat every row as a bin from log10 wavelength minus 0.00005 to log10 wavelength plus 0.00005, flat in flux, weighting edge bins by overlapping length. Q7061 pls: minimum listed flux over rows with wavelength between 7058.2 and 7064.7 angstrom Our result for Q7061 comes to 8.023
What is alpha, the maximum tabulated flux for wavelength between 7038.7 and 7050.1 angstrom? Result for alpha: 14.56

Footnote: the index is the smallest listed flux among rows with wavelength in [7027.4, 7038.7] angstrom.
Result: 10.67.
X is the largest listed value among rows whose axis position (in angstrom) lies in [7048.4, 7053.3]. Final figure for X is 13.76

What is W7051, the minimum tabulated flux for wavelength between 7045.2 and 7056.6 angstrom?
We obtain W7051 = 8.993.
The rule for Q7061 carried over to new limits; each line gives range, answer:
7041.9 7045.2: 13.59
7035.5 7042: 12.06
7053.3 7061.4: 8.95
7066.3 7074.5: 8.627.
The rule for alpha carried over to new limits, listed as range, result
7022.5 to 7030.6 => 12.31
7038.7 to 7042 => 12.74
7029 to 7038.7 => 12.54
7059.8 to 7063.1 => 9.383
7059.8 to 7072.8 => 10.02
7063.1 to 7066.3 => 9.233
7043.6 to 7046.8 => 13.59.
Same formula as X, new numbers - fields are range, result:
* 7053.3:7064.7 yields 11.9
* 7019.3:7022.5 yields 11.41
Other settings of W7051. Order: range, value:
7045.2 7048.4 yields 12.57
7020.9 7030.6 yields 10.44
